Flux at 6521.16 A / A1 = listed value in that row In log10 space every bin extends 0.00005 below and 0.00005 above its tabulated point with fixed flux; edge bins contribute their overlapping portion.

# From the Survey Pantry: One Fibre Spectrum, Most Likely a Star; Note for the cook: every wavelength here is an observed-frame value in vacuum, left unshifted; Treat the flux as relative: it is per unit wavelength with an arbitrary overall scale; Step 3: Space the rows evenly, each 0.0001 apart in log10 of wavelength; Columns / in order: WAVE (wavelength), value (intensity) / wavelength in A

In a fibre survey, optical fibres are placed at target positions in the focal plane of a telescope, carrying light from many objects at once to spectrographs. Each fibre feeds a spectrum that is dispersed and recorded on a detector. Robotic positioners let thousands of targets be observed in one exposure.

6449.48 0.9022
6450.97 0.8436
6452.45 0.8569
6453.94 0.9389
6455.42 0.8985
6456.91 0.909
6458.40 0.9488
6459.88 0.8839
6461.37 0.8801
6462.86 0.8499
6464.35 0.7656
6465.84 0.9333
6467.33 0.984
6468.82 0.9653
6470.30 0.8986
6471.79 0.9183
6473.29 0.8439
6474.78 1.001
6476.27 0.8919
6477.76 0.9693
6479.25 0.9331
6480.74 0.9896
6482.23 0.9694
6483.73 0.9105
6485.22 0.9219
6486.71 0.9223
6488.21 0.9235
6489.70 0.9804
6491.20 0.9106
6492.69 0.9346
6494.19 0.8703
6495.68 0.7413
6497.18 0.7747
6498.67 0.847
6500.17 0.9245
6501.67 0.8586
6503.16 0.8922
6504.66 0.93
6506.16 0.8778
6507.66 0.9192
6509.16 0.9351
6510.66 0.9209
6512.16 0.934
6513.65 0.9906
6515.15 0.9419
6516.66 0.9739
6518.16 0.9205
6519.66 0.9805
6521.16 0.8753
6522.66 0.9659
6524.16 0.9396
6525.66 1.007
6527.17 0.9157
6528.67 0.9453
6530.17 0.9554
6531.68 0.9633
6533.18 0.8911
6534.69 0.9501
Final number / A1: 0.8753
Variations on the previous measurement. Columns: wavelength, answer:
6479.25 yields 0.9331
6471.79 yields 0.9183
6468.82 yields 0.9653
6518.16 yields 0.9205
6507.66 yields 0.9192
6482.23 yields 0.9694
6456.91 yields 0.909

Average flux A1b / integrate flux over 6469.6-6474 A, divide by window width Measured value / 0.885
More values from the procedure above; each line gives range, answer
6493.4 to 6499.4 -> 0.809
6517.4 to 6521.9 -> 0.926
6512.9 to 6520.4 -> 0.962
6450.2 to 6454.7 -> 0.881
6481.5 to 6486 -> 0.934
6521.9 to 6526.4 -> 0.972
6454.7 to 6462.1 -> 0.904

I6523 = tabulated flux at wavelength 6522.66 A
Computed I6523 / 0.9659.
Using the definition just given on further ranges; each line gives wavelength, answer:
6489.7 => 0.9804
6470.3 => 0.8986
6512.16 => 0.934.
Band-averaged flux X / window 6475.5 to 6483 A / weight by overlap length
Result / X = 0.951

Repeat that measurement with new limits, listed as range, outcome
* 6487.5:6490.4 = 0.953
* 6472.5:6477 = 0.911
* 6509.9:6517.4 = 0.952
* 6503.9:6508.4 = 0.908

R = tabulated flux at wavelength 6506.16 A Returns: 0.8778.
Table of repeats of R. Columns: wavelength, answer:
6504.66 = 0.93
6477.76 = 0.9693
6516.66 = 0.9739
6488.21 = 0.9235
